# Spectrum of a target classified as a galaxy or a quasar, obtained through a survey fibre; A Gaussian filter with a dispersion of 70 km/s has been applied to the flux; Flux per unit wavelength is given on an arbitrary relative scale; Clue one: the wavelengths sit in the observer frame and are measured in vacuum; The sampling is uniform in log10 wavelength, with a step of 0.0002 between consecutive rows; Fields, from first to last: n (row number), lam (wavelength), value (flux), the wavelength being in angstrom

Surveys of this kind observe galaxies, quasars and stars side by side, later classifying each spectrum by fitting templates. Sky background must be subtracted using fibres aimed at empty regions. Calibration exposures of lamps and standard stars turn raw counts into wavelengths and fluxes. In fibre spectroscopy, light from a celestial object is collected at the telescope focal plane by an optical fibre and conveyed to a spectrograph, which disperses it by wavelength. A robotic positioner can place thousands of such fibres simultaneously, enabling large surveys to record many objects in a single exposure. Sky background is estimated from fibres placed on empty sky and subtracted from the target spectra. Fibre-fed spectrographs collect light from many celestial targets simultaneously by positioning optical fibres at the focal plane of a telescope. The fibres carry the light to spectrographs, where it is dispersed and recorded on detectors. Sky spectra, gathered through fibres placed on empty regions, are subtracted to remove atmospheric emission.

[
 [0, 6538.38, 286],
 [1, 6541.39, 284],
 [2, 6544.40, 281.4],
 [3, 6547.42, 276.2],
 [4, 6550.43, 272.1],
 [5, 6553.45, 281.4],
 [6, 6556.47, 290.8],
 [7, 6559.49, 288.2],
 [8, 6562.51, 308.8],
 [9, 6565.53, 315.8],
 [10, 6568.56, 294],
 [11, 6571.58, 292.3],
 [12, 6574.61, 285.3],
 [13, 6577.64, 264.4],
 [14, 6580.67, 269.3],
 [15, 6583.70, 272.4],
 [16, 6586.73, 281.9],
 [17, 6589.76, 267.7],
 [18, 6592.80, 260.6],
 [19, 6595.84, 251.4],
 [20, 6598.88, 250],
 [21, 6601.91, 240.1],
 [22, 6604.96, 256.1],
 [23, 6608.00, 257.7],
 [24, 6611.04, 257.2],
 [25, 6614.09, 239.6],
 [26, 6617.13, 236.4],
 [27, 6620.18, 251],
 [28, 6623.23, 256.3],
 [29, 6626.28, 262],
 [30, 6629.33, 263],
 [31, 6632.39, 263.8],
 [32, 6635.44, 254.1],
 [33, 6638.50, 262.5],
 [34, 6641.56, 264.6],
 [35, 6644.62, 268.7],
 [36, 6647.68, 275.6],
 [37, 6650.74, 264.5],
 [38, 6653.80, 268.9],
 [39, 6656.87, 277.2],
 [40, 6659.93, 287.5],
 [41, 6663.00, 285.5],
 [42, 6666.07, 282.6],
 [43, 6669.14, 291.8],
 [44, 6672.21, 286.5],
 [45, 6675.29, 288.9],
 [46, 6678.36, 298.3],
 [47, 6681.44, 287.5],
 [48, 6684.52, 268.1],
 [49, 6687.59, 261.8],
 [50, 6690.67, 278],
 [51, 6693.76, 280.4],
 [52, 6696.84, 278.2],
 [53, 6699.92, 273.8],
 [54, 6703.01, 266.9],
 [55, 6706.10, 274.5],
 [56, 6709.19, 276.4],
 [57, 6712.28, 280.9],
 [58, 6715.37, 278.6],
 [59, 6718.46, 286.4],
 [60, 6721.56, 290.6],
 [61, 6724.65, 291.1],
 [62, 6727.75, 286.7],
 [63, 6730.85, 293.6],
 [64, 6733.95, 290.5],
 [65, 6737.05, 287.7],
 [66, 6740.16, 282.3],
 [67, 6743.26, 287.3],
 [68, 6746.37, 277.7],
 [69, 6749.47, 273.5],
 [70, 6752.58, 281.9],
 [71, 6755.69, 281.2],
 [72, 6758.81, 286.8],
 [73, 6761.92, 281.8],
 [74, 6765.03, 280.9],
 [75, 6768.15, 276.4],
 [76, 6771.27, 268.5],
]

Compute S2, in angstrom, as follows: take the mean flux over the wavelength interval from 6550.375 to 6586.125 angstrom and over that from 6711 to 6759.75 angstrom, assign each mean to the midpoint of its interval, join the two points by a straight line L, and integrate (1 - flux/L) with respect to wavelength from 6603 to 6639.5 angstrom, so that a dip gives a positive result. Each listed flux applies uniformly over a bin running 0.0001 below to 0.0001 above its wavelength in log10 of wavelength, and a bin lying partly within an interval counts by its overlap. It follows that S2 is 4.0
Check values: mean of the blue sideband 287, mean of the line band 255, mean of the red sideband 285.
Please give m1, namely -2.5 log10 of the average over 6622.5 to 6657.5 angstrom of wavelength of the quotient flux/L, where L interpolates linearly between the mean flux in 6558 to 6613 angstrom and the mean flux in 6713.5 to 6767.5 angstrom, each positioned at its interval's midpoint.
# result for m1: 0.05 mag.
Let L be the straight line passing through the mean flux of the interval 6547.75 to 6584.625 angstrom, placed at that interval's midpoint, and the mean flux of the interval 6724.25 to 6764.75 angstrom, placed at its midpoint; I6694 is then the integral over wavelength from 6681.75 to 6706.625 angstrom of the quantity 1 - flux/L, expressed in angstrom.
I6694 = 1.01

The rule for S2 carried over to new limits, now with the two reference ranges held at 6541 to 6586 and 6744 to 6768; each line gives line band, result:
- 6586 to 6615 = 2.9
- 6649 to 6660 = 0.4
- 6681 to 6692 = 0.4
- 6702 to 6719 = 0.3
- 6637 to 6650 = 0.7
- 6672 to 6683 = -0.3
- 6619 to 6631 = 1.1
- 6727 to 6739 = -0.4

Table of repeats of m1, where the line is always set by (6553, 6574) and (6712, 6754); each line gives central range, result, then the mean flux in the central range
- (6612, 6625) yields 0.19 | 247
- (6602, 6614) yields 0.16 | 253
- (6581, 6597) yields 0.11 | 267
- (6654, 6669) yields 0.03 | 283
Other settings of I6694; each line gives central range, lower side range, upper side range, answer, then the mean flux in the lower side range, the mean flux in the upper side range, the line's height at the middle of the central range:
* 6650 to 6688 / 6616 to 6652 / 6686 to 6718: -1.91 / 260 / 275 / 268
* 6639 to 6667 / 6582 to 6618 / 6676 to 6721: -0.64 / 256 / 278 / 268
